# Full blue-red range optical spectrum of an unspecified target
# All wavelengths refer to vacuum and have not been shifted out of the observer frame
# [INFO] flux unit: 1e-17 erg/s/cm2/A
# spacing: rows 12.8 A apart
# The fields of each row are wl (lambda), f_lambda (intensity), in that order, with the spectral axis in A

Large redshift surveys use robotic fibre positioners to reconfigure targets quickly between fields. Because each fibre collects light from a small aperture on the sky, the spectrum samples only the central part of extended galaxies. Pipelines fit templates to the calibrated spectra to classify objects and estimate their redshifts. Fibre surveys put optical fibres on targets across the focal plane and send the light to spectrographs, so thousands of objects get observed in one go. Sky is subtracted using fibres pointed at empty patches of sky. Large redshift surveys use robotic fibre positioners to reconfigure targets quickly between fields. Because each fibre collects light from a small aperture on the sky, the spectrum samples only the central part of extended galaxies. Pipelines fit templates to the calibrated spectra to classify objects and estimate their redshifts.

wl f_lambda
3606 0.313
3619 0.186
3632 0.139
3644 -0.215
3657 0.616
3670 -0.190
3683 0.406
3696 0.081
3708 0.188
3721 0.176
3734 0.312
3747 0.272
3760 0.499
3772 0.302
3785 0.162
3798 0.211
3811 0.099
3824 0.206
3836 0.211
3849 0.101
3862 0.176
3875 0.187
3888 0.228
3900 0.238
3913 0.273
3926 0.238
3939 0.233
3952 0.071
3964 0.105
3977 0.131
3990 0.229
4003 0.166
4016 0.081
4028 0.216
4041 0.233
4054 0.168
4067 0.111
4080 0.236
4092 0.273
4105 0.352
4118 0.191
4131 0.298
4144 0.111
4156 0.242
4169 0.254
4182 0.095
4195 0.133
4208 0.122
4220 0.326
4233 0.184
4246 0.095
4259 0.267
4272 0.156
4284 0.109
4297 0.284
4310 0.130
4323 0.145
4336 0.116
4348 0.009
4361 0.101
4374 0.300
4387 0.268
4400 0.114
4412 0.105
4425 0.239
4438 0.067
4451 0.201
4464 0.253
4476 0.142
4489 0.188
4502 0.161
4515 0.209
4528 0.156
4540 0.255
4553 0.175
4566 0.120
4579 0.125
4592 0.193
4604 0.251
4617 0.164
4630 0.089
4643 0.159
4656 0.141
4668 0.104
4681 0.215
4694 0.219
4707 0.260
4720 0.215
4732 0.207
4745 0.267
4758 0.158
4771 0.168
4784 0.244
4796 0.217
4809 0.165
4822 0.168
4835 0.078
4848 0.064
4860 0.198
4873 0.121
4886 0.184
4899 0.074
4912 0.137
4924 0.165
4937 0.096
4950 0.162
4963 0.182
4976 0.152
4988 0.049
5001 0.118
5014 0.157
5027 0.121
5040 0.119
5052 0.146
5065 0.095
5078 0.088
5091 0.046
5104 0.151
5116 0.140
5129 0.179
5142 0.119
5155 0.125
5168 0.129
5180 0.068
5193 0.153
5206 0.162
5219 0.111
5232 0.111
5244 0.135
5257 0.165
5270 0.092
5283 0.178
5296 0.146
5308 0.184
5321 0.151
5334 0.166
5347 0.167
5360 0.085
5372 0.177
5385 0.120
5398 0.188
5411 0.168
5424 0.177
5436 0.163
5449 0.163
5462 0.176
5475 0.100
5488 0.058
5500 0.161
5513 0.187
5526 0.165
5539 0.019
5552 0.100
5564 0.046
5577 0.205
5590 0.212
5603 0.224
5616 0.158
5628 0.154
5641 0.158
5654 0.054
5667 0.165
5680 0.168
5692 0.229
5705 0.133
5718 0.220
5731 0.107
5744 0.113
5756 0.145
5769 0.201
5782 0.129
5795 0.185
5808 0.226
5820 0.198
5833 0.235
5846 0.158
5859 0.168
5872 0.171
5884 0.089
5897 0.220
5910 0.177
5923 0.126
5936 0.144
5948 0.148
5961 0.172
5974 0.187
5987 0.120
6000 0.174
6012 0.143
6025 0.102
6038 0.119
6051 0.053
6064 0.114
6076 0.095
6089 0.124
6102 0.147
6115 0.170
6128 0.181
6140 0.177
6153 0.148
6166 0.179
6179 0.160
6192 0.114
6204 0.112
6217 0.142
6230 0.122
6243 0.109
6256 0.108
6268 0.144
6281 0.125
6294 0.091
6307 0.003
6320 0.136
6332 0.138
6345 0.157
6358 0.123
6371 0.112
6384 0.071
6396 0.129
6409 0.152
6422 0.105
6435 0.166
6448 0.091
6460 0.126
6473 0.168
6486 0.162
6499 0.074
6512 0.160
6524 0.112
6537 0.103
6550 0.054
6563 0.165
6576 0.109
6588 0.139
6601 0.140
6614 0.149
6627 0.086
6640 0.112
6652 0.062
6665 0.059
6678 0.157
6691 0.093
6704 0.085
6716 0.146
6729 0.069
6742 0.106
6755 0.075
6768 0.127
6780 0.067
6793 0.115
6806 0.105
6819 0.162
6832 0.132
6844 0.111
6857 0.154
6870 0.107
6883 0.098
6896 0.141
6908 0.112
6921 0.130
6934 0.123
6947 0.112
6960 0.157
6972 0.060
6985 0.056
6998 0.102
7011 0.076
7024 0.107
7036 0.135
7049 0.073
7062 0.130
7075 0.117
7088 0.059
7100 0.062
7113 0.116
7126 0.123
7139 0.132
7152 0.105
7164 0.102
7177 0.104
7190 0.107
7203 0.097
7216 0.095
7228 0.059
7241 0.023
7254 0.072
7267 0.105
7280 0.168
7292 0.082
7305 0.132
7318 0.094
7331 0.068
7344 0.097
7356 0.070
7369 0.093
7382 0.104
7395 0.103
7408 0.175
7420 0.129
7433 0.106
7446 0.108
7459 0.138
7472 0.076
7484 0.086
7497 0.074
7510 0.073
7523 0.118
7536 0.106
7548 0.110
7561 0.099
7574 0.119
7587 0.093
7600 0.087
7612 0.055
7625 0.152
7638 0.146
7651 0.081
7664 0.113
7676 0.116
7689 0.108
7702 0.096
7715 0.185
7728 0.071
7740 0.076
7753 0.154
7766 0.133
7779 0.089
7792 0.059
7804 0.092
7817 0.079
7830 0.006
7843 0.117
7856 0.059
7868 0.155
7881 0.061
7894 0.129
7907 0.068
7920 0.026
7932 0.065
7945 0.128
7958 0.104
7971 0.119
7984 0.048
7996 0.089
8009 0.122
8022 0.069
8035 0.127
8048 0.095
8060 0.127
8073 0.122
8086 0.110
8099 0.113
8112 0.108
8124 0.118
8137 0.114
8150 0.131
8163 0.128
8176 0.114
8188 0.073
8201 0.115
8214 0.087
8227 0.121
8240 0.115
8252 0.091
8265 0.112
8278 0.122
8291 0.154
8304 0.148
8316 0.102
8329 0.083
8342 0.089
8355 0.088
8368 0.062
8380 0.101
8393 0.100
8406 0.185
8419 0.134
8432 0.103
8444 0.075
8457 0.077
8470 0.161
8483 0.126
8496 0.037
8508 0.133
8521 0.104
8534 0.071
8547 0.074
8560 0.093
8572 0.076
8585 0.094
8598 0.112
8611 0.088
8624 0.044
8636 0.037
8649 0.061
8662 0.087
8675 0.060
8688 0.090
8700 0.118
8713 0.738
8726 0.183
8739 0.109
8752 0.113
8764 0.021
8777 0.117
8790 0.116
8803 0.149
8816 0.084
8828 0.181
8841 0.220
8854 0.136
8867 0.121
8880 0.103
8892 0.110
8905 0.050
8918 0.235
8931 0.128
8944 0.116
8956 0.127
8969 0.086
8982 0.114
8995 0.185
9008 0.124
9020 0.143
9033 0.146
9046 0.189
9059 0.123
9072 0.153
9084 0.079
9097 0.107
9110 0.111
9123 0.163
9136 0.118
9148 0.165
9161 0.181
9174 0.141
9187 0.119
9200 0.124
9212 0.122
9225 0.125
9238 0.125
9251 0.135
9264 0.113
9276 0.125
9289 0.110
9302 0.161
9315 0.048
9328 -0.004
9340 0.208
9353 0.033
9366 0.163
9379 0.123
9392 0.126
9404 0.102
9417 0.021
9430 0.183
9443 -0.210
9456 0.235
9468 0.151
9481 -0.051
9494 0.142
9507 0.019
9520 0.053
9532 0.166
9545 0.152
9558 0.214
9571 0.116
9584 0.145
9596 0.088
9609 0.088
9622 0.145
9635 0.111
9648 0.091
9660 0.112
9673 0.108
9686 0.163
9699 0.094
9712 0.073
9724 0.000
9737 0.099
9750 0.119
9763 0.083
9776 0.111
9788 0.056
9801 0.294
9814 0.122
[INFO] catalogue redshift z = 1.337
